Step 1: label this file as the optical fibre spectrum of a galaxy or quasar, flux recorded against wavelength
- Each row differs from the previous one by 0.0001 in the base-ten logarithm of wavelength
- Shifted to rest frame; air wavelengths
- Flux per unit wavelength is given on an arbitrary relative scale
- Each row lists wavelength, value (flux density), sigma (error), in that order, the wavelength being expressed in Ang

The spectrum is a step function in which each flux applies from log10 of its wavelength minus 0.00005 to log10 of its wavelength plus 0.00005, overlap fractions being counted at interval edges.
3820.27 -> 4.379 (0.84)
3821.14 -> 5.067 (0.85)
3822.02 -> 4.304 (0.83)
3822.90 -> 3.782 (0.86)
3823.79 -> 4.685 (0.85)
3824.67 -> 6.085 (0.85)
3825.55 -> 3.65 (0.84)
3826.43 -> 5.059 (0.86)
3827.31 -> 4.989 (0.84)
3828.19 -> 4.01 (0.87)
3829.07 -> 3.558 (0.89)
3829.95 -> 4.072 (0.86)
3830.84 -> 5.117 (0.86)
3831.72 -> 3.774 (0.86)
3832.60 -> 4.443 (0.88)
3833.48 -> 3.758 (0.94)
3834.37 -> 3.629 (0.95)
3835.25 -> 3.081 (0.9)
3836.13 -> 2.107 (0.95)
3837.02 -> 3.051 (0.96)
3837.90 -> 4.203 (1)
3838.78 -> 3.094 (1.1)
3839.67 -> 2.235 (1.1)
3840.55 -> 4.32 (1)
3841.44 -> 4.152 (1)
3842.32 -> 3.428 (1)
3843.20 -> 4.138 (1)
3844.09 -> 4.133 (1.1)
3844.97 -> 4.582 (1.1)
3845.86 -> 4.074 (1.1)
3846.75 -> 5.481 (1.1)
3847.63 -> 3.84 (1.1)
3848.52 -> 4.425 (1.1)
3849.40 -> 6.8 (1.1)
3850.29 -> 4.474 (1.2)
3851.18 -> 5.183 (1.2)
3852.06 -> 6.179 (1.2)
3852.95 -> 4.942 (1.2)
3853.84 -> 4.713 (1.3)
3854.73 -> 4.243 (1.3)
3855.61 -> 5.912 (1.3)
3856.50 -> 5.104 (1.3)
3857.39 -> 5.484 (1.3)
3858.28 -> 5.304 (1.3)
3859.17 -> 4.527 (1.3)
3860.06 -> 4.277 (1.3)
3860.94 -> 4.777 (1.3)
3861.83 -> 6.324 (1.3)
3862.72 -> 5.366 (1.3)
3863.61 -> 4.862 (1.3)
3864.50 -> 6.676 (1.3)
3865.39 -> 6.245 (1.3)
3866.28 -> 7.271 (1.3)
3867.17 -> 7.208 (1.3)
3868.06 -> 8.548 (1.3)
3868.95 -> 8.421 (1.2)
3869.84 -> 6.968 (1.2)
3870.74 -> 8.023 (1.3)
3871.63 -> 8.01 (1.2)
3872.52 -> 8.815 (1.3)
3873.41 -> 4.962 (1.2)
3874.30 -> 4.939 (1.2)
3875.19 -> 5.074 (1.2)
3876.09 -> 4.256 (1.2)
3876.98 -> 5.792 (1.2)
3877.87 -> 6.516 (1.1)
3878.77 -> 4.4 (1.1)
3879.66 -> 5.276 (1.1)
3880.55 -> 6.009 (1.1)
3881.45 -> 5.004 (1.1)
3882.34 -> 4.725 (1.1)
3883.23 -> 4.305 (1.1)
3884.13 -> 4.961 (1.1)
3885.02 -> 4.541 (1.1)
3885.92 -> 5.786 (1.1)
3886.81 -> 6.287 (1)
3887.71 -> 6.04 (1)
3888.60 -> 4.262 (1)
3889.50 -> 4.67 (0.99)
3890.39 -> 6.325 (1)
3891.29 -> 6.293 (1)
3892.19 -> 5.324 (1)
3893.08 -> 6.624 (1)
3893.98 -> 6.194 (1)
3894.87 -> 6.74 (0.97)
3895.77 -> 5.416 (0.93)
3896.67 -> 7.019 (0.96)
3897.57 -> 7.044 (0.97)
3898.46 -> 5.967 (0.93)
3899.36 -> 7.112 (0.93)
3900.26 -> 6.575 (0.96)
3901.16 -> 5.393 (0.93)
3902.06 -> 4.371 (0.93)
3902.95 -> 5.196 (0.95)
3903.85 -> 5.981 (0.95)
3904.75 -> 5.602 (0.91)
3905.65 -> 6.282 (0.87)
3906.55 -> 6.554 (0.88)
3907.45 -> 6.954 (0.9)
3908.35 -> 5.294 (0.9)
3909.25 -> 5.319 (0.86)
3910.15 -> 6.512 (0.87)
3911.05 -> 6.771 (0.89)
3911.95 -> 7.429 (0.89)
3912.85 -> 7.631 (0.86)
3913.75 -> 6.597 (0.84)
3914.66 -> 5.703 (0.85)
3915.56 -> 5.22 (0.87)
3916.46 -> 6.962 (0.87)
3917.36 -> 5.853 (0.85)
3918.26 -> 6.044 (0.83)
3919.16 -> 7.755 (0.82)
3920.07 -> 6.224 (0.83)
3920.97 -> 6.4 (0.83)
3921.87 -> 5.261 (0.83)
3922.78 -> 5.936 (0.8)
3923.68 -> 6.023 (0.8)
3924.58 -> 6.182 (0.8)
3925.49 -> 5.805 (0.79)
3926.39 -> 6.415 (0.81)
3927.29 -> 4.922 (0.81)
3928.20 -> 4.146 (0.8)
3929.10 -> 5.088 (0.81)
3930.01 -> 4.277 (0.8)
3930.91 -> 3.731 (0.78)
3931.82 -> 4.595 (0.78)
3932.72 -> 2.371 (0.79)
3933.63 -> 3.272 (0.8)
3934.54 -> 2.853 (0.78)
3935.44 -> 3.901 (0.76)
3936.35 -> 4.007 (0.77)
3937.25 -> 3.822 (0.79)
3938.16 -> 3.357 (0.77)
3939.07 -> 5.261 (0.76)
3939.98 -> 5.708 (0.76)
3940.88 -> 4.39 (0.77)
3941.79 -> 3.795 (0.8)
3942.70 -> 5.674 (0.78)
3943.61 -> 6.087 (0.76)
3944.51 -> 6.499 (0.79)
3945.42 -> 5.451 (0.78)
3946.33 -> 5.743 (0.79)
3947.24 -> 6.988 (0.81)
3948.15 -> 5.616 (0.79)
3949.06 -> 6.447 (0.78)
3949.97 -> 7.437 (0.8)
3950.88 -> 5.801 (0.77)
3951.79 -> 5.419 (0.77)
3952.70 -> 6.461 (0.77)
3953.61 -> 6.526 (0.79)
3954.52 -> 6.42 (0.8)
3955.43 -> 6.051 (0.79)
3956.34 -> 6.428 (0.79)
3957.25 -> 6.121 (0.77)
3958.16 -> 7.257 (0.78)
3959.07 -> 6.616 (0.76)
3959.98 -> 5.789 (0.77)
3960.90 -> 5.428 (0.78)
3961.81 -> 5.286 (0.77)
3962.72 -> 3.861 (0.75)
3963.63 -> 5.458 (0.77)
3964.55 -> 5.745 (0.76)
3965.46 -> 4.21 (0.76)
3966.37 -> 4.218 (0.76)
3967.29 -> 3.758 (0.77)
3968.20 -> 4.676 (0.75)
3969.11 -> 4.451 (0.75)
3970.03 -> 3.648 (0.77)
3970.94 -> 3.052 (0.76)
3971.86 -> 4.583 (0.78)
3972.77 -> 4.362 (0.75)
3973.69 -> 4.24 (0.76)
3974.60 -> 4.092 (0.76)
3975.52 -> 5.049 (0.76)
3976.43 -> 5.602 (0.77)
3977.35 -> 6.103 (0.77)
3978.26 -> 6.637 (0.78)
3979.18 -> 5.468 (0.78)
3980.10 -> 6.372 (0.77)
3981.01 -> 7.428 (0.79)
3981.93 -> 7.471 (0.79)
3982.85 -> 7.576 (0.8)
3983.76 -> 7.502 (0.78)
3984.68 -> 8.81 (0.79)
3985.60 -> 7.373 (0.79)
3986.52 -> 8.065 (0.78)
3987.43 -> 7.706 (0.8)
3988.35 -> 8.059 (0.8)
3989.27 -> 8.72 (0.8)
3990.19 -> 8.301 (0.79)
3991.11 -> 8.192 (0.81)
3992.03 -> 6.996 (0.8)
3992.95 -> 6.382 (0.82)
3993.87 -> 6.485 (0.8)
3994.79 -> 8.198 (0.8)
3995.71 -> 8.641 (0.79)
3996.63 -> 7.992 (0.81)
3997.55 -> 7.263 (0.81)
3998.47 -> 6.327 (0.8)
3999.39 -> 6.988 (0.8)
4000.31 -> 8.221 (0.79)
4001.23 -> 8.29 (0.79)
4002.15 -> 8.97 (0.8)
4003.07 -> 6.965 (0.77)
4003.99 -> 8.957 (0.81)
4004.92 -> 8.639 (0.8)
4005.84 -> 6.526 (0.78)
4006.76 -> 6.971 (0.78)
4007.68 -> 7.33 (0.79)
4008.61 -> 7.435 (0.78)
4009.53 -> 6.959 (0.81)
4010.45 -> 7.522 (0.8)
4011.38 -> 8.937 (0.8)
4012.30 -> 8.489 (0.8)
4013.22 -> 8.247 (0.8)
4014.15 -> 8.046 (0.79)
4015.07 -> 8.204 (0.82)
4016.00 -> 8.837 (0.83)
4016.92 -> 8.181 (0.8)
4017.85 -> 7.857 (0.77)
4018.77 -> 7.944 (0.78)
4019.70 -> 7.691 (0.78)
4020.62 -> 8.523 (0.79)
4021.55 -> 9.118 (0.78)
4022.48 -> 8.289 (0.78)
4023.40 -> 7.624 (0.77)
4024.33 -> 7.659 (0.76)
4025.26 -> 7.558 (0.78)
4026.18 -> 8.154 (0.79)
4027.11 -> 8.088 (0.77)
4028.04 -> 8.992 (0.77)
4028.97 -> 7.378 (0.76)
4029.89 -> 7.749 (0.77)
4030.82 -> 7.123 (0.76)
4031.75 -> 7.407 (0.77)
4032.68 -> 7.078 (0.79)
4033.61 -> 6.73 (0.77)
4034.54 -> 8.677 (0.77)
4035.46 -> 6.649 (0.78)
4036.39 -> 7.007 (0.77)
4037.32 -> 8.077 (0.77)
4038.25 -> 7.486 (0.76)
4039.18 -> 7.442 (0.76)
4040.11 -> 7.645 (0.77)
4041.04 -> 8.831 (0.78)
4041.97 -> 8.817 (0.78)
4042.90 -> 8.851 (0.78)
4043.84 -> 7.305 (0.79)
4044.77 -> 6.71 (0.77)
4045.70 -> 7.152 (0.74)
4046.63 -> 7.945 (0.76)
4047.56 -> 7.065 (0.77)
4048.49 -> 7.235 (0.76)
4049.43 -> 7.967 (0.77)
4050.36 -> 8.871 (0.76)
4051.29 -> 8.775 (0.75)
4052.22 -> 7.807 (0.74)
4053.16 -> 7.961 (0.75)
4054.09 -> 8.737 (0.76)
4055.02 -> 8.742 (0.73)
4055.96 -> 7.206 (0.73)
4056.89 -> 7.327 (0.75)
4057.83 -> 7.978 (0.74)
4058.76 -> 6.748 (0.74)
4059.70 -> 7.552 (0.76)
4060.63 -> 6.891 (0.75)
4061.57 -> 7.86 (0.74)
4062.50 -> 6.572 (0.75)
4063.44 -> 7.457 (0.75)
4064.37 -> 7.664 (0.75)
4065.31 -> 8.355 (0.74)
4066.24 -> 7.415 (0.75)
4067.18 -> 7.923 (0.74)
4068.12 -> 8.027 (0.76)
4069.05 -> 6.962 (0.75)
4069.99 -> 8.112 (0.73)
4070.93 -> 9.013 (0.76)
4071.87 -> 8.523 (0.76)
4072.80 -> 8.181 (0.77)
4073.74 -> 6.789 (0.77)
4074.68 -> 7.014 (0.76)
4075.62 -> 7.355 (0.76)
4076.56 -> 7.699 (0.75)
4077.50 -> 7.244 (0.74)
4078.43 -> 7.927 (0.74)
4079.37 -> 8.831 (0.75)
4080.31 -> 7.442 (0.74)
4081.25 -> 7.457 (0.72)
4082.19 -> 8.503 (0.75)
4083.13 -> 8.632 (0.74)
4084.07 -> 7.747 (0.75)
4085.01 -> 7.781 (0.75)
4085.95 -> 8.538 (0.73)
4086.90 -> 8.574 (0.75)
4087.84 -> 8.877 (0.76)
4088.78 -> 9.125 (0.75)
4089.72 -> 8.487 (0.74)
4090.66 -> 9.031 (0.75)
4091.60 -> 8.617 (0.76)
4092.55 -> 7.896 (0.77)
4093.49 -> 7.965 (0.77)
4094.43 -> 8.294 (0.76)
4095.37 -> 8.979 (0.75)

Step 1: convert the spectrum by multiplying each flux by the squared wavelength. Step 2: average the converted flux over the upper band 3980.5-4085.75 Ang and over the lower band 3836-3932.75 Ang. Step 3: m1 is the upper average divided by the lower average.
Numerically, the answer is 1.5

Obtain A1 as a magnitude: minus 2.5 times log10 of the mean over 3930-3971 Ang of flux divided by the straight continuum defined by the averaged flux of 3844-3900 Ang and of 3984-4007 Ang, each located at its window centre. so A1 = 0.34 mag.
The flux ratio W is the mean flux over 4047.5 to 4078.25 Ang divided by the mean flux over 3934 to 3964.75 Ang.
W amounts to 1.40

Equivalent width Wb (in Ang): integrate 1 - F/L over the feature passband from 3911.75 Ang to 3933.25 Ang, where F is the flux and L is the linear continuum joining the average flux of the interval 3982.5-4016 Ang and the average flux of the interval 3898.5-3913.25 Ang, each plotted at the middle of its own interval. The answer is 2.6 Ang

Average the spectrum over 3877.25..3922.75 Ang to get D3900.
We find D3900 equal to 5.93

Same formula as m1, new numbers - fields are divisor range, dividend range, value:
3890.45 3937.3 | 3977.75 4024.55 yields 1.43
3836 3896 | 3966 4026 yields 1.42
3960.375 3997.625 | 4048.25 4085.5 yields 1.32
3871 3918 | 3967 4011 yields 1.21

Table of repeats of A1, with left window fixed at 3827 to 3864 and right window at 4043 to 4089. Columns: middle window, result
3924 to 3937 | 0.29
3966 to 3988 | 0.12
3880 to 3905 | -0.11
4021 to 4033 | -0.09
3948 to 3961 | -0.03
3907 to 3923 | -0.15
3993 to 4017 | -0.14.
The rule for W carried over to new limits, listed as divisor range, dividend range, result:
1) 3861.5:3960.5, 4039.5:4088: 1.35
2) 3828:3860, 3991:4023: 1.81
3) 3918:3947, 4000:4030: 1.59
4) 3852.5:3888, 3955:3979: 0.89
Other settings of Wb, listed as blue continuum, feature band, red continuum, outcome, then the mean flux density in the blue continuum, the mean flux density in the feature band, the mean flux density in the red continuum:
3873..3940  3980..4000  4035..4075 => -2.5 Ang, 5.51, 7.61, 7.74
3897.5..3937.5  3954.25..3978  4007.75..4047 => 5.3 Ang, 5.58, 5.1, 7.86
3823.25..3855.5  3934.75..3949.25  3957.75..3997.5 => 1.5 Ang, 4.29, 5.11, 6.2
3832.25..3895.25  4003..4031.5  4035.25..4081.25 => -2.9 Ang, 5.24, 7.94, 7.74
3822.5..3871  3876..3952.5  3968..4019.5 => 3.7 Ang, 4.88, 5.58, 7.1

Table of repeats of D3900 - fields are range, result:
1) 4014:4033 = 7.98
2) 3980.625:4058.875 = 7.82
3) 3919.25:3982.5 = 5.29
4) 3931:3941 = 3.94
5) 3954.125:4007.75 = 6.48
